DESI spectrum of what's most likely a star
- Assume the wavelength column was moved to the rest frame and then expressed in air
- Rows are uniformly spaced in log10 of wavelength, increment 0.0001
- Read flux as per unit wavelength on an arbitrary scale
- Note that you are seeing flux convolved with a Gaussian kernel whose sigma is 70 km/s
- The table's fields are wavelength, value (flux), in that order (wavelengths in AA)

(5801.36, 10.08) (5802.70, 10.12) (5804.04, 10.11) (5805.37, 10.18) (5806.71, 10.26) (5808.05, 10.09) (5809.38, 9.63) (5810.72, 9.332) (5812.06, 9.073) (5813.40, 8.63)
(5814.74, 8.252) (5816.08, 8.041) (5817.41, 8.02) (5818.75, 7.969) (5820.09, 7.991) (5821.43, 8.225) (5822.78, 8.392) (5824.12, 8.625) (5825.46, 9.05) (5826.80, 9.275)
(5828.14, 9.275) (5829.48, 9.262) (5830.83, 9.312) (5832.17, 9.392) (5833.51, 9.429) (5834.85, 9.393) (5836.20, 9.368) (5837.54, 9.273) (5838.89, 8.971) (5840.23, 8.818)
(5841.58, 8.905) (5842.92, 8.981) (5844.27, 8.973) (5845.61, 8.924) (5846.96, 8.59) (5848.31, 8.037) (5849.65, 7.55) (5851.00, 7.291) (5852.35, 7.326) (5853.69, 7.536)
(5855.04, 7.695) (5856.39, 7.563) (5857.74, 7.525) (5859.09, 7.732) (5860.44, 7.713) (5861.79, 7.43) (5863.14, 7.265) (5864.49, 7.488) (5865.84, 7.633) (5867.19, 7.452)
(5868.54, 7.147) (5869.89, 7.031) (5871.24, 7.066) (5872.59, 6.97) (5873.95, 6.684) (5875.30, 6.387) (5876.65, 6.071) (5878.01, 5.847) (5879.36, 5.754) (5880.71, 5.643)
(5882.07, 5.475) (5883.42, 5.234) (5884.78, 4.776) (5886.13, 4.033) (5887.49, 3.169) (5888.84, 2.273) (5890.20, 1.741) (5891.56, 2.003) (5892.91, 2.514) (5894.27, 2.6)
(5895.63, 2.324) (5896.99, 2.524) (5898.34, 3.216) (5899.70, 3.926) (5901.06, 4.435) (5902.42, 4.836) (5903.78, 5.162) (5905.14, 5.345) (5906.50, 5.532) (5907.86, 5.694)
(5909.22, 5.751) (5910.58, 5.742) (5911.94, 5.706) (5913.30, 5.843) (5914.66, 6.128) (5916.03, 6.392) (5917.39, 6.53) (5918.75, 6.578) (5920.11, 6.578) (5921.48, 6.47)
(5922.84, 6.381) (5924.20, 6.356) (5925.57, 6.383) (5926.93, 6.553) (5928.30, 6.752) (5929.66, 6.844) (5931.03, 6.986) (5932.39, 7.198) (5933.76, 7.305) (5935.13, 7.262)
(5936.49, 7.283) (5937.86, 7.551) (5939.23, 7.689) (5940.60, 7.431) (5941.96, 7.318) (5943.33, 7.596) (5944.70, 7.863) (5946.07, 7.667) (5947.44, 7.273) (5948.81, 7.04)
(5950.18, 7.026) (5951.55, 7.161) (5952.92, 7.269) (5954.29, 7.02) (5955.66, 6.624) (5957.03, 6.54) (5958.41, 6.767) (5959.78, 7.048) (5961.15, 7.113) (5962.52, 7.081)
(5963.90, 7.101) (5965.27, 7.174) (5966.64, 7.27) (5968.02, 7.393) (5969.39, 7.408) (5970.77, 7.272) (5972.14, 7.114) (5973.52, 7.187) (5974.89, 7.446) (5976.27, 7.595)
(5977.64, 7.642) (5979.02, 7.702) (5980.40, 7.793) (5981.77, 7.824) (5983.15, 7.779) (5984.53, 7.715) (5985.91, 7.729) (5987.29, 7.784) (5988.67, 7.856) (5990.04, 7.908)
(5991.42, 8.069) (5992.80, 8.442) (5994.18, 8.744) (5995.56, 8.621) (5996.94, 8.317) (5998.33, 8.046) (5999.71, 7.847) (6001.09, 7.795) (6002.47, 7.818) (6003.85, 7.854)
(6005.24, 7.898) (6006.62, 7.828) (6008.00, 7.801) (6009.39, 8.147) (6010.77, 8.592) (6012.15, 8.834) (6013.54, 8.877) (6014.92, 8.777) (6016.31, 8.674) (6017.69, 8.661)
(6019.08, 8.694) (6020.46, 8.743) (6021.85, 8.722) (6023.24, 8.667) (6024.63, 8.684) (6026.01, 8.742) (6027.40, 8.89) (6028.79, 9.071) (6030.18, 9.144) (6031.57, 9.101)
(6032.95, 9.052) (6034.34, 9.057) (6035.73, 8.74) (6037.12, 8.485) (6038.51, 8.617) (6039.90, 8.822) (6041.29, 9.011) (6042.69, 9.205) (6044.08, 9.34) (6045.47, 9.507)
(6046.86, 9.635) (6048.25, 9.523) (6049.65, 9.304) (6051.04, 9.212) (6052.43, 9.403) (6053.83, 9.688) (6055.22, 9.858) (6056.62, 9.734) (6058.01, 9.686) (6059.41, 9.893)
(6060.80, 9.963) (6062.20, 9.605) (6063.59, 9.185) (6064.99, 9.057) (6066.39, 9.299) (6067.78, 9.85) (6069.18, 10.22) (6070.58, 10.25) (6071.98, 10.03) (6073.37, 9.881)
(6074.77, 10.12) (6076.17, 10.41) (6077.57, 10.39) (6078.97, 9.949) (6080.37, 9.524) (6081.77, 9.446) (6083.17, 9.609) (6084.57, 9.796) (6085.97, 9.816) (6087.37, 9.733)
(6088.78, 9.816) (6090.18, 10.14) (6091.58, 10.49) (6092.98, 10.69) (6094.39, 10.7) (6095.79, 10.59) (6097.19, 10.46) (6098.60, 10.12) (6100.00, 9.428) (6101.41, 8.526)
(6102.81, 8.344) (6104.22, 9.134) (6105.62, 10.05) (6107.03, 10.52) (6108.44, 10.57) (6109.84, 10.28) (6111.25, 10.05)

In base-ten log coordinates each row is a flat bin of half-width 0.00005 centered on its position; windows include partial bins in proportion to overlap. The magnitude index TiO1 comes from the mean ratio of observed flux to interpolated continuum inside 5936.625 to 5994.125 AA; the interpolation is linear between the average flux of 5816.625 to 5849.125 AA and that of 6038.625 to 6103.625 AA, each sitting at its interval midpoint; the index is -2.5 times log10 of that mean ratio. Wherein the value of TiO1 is 0.25 mag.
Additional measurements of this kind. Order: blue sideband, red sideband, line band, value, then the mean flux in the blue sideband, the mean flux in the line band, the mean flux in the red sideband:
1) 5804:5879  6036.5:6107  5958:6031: 0.15 mag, 8.27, 8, 9.68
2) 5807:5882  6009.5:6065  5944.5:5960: 0.22 mag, 8.08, 7.08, 9.1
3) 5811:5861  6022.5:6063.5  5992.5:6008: 0.13 mag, 8.5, 8.09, 9.23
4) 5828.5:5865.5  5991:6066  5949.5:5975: 0.22 mag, 8.36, 7.1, 8.85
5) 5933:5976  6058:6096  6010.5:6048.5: 0.00 mag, 7.24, 8.92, 9.93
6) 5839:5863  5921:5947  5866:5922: 0.42 mag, 8.04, 5.15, 7.11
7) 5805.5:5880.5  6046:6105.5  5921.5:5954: 0.23 mag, 8.18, 7.12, 9.78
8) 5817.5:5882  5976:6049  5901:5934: 0.31 mag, 7.94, 6.16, 8.47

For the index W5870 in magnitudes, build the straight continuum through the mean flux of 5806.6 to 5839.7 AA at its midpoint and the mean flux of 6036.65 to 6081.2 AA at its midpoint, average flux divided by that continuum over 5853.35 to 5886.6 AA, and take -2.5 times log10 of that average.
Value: 0.33 mag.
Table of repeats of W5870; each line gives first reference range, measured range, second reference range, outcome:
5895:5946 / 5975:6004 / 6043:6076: -0.01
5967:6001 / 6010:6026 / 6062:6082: -0.02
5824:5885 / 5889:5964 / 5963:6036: 0.30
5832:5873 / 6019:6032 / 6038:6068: 0.05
